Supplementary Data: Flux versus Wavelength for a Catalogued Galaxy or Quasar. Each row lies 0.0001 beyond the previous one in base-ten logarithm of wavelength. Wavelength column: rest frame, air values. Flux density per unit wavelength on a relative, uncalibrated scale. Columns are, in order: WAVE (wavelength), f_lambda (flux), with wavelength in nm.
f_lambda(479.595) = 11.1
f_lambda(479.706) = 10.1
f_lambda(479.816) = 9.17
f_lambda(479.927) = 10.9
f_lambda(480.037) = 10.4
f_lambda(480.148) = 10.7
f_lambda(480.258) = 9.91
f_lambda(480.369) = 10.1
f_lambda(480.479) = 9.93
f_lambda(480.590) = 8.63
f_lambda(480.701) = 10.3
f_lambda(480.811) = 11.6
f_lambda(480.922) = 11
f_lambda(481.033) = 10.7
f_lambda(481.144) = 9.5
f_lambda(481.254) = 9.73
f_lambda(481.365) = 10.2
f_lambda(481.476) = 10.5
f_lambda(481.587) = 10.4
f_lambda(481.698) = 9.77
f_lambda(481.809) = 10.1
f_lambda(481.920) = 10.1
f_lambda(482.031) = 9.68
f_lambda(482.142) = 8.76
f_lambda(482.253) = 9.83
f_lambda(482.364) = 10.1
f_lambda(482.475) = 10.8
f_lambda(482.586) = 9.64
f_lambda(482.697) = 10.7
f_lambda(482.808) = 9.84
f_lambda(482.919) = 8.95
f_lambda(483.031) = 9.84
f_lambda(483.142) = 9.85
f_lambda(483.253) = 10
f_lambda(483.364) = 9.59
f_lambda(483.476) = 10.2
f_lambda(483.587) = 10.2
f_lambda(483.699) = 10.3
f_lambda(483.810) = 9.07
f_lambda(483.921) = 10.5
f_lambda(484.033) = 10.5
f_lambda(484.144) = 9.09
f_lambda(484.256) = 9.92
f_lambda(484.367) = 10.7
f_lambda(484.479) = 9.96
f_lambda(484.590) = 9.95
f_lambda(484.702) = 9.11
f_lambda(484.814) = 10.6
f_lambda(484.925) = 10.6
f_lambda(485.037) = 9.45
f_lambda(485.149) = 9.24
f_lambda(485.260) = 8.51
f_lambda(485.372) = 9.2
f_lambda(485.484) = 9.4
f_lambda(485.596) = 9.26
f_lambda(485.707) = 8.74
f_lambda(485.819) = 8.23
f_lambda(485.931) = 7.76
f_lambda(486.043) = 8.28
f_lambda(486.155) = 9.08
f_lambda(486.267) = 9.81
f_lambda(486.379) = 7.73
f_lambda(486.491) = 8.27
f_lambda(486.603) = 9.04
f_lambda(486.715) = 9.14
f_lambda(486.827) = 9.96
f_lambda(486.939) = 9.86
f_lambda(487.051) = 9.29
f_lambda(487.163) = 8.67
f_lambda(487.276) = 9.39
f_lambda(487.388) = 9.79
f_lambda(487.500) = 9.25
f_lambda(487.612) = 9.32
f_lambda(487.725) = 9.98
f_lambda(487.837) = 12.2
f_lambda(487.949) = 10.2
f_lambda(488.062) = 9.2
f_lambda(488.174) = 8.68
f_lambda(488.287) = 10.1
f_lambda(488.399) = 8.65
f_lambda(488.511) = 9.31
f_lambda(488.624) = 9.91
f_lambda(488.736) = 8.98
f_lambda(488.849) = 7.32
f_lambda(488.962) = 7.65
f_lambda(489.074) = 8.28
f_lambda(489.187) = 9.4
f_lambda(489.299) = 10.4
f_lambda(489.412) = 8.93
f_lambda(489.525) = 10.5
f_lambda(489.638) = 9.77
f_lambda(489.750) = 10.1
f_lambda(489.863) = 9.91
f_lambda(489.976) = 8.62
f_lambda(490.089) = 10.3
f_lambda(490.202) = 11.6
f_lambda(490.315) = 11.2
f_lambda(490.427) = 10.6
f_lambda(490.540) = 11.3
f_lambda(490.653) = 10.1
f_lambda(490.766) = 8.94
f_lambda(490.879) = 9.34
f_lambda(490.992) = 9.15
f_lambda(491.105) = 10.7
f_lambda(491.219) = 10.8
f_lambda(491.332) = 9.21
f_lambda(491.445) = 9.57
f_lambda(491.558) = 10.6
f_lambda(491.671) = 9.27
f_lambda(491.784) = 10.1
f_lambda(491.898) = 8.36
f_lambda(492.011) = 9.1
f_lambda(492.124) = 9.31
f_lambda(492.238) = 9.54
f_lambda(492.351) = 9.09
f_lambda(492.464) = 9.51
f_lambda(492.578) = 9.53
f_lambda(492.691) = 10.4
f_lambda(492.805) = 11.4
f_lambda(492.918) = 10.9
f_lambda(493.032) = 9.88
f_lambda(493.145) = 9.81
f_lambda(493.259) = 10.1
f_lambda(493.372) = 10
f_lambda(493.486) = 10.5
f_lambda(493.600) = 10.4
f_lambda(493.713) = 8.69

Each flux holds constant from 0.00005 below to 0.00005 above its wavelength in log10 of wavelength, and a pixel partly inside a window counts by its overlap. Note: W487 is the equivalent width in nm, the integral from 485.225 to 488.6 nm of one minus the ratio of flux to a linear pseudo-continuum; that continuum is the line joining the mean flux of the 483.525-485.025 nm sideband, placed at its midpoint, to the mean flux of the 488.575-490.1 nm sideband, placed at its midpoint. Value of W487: 0.14 nm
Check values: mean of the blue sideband 10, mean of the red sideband 9.26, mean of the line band 9.22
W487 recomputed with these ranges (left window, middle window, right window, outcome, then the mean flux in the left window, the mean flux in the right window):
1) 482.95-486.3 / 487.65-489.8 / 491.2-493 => 0.05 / 9.56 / 9.77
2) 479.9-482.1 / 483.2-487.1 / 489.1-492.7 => 0.23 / 10.2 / 9.83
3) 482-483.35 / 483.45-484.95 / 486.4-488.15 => -0.05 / 9.83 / 9.52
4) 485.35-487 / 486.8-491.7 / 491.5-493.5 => -0.17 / 8.91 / 9.84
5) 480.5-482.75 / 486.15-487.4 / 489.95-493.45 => 0.11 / 10.1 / 9.96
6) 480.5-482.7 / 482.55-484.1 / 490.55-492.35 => 0.01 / 10.1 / 9.63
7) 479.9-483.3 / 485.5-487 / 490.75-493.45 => 0.16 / 10.1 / 9.79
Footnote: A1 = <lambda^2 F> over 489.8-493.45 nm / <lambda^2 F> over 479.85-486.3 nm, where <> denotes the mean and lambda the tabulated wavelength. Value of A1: 1.0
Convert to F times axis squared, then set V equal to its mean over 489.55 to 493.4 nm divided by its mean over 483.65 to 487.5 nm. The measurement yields 1.09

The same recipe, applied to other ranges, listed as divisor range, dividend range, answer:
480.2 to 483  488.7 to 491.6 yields 1.01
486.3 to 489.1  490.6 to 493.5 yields 1.08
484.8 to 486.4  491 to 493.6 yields 1.12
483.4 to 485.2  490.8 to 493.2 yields 1.01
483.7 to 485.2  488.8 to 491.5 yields 1.01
